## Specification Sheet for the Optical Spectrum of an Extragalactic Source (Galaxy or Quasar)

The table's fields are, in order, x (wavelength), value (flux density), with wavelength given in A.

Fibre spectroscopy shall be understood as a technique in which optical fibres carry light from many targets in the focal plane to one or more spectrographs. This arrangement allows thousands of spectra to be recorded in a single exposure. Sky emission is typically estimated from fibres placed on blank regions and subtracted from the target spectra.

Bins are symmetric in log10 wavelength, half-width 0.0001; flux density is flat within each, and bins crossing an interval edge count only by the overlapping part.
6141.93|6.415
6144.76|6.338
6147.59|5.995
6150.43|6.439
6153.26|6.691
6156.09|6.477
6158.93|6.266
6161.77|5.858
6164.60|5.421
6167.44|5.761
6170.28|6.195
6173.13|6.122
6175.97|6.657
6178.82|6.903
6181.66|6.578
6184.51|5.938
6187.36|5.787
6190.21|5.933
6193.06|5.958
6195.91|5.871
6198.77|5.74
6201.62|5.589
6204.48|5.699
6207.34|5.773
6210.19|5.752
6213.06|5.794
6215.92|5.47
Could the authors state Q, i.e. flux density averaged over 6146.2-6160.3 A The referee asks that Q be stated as 6.37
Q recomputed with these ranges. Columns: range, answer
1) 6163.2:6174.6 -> 5.88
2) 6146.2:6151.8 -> 6.21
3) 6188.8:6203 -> 5.82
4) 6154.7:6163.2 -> 6.2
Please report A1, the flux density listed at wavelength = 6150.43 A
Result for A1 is 6.439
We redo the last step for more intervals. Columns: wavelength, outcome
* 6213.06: 5.794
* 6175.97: 6.657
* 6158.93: 6.266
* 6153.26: 6.691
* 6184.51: 5.938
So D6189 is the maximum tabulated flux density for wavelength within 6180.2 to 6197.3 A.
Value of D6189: 6.578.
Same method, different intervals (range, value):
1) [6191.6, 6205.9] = 5.958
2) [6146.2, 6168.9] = 6.691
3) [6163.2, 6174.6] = 6.195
